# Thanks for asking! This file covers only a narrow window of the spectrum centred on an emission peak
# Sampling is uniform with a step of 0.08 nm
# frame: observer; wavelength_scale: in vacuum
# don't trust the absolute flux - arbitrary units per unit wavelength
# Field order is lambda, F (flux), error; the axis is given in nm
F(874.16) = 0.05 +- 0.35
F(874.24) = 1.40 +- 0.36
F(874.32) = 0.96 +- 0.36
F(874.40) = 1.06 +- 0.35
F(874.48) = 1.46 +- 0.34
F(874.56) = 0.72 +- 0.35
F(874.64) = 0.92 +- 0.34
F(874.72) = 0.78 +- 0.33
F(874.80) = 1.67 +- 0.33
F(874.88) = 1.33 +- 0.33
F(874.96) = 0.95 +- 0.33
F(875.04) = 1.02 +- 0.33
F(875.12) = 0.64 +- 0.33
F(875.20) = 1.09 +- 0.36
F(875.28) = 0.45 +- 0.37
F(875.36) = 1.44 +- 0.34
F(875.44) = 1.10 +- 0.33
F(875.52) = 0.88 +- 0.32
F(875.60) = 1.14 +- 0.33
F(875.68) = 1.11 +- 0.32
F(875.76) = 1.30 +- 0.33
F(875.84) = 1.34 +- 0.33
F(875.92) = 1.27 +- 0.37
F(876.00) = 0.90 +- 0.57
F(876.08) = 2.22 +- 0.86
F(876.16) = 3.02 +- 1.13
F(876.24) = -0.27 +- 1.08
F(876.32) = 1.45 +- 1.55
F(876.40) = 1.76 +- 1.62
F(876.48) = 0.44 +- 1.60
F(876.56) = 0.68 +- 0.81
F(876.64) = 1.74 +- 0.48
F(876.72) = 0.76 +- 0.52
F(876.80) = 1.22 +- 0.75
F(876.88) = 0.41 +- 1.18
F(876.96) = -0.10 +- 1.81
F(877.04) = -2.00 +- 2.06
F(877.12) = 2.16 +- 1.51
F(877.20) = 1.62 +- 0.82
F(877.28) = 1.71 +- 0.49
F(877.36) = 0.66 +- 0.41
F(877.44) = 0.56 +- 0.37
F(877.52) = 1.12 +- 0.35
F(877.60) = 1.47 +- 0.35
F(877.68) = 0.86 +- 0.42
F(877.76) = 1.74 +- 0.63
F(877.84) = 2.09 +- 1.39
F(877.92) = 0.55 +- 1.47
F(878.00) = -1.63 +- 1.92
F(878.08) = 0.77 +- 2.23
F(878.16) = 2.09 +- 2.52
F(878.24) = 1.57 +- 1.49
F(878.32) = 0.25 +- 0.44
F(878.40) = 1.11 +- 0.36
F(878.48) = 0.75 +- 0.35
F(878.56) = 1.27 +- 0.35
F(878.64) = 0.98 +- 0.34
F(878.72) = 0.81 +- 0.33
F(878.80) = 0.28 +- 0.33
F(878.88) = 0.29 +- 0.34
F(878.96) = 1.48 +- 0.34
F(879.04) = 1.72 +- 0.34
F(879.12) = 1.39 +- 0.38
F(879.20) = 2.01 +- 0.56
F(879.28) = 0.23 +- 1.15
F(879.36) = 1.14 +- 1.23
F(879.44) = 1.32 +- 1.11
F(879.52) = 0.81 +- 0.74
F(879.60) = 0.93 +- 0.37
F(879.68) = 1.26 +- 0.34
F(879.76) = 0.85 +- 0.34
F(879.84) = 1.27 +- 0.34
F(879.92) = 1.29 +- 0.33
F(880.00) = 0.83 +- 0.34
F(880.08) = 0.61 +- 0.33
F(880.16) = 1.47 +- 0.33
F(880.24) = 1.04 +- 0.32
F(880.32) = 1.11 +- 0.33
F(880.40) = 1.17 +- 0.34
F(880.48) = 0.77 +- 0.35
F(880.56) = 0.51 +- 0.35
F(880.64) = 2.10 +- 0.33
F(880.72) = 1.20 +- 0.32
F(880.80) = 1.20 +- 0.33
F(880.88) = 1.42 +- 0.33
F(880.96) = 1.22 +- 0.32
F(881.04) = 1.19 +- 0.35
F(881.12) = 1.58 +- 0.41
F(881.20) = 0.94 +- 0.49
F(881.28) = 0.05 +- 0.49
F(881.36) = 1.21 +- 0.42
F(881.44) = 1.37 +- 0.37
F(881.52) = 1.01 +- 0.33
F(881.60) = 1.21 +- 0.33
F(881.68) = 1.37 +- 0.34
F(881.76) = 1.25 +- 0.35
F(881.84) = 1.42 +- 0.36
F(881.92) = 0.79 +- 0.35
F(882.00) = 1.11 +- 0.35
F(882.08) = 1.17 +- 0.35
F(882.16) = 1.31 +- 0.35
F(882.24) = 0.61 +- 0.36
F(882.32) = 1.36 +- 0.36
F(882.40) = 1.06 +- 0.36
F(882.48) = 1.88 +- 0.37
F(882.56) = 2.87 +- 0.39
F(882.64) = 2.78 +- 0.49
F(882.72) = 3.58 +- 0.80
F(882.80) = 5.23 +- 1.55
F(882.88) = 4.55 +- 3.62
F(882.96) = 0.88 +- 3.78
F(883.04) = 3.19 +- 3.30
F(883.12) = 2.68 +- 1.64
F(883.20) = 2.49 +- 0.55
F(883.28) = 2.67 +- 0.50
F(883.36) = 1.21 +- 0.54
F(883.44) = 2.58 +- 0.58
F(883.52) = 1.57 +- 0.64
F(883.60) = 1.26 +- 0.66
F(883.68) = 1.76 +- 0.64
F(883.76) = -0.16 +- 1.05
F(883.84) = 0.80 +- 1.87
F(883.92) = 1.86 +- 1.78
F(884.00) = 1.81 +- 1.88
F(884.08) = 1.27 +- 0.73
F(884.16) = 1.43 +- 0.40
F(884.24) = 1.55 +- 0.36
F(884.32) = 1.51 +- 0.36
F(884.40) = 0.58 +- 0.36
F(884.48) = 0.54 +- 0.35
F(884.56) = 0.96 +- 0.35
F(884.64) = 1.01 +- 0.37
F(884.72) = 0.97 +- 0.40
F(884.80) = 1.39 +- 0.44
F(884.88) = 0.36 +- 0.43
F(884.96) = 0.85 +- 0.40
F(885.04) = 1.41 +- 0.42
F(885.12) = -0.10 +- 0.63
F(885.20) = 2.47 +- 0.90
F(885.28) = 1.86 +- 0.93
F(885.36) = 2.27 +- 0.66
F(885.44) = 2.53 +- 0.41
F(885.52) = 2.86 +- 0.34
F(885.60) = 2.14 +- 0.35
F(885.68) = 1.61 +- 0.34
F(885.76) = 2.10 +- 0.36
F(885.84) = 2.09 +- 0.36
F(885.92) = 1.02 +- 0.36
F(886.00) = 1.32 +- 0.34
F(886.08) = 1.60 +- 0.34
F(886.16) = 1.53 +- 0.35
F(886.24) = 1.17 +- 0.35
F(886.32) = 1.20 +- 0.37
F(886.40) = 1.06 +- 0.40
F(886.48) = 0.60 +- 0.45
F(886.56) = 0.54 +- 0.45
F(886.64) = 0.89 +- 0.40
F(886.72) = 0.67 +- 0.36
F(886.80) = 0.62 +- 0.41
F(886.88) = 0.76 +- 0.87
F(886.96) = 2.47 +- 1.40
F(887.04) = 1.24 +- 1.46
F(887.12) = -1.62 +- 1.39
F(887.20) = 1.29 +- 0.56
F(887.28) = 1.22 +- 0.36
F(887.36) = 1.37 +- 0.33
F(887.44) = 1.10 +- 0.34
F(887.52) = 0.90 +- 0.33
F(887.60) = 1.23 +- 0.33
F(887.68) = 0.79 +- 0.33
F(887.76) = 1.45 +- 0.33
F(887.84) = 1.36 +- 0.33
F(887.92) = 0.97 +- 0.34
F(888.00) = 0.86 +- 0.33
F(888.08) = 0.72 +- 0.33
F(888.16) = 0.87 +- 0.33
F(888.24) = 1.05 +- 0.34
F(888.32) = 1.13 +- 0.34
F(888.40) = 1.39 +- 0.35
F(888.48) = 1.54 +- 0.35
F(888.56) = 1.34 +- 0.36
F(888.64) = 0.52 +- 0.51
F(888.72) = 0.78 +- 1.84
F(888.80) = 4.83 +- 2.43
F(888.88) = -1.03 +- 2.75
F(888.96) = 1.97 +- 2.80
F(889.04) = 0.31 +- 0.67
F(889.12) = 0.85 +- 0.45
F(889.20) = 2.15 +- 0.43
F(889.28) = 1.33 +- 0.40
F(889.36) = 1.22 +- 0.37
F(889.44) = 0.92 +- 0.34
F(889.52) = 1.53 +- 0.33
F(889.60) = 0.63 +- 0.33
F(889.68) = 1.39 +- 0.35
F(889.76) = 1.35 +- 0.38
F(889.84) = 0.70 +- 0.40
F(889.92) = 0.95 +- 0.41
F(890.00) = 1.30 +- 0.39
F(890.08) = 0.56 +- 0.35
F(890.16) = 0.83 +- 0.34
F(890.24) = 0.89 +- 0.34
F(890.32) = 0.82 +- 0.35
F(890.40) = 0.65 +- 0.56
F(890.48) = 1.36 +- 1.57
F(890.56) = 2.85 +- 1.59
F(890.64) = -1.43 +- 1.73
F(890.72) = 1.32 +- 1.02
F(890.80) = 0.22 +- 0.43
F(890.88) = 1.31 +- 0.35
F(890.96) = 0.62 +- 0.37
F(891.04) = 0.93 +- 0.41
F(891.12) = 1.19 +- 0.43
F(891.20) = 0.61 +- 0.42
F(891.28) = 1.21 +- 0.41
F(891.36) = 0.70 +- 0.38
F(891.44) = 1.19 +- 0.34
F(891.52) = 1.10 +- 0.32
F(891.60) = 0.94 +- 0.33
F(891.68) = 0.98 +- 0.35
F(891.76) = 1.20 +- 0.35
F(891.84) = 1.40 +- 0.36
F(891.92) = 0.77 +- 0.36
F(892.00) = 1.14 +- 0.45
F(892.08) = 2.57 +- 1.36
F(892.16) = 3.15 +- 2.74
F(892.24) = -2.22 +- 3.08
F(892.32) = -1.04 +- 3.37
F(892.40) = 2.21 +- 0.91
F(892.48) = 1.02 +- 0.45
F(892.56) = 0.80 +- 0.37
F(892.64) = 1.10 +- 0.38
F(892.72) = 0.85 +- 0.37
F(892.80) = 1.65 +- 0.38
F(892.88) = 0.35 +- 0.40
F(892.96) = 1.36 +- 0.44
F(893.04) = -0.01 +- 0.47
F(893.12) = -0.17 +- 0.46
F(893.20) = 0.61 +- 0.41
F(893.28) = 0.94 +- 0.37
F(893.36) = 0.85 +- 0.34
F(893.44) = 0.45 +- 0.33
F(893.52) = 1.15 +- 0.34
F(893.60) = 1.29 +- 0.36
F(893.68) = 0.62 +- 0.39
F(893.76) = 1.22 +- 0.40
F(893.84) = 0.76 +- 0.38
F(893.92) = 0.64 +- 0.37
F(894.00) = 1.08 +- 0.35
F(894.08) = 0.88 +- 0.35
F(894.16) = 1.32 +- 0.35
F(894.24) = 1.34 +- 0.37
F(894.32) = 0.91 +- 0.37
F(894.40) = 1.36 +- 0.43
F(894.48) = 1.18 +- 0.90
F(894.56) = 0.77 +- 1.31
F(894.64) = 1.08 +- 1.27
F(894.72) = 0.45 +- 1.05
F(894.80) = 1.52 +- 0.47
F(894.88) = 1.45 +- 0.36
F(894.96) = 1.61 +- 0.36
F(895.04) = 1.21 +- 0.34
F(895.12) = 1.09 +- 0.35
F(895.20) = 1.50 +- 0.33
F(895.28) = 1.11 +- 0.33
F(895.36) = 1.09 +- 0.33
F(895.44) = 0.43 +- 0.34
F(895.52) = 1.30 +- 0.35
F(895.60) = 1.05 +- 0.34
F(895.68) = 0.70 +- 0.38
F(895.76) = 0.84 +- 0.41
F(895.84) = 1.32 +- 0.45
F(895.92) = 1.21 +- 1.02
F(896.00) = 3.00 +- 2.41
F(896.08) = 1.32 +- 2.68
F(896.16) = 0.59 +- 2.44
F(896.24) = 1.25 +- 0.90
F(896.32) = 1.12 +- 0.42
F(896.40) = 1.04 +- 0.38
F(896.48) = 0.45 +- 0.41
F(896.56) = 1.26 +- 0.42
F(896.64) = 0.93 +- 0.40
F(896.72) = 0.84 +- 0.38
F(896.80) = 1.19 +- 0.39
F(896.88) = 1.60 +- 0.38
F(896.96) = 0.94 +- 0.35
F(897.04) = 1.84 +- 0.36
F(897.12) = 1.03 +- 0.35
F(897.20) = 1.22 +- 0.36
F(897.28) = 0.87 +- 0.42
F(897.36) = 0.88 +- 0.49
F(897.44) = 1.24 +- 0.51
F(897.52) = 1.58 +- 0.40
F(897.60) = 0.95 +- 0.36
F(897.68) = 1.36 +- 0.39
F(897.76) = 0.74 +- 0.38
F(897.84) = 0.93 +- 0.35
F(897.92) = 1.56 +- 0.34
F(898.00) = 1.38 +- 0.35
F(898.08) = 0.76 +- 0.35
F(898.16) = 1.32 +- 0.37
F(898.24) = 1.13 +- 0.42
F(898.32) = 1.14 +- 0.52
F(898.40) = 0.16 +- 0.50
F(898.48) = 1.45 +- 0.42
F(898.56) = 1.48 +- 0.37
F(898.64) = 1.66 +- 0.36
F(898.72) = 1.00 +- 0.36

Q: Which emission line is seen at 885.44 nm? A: [N II] 6583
